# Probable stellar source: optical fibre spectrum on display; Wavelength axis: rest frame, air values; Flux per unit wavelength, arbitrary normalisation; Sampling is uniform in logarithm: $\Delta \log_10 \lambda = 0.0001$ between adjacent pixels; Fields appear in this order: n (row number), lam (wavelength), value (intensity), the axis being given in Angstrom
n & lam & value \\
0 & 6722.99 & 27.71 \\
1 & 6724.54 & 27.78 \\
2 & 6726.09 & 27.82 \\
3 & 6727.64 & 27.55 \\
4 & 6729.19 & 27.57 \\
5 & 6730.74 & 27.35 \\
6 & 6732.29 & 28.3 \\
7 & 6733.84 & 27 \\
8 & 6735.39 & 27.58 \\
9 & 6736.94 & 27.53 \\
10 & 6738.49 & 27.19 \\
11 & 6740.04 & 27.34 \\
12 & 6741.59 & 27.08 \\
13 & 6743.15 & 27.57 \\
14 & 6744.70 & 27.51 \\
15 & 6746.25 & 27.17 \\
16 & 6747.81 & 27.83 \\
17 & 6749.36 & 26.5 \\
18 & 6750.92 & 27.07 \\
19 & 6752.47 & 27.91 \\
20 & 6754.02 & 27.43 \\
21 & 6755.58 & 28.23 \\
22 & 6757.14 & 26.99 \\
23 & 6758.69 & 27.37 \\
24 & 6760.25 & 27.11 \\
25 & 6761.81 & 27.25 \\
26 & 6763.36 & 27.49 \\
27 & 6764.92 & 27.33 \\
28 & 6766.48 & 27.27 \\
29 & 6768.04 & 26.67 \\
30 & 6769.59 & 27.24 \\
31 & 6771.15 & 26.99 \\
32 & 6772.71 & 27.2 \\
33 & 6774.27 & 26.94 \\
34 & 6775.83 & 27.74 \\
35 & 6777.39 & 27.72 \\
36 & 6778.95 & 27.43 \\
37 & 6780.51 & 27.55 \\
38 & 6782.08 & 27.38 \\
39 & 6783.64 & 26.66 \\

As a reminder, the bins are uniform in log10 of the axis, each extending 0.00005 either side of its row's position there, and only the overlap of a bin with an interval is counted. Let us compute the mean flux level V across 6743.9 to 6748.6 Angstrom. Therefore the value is 27.5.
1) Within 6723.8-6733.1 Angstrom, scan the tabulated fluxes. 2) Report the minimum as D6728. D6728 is 27.35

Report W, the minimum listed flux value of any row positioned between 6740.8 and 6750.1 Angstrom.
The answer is 26.5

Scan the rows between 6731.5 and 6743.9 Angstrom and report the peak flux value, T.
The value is 28.3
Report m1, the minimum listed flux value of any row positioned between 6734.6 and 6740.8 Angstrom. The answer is 27.19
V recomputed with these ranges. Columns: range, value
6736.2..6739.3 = 27.4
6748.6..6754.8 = 27.2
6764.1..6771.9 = 27.1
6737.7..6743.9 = 27.3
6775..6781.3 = 27.6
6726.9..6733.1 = 27.7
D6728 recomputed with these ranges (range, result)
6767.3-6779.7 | 26.67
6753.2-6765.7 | 26.99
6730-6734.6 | 27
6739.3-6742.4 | 27.08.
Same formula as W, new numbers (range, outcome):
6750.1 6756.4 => 27.07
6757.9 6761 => 27.11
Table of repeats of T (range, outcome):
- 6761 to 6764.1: 27.49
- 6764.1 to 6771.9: 27.33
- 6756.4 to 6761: 27.37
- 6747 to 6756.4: 28.23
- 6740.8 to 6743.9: 27.57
